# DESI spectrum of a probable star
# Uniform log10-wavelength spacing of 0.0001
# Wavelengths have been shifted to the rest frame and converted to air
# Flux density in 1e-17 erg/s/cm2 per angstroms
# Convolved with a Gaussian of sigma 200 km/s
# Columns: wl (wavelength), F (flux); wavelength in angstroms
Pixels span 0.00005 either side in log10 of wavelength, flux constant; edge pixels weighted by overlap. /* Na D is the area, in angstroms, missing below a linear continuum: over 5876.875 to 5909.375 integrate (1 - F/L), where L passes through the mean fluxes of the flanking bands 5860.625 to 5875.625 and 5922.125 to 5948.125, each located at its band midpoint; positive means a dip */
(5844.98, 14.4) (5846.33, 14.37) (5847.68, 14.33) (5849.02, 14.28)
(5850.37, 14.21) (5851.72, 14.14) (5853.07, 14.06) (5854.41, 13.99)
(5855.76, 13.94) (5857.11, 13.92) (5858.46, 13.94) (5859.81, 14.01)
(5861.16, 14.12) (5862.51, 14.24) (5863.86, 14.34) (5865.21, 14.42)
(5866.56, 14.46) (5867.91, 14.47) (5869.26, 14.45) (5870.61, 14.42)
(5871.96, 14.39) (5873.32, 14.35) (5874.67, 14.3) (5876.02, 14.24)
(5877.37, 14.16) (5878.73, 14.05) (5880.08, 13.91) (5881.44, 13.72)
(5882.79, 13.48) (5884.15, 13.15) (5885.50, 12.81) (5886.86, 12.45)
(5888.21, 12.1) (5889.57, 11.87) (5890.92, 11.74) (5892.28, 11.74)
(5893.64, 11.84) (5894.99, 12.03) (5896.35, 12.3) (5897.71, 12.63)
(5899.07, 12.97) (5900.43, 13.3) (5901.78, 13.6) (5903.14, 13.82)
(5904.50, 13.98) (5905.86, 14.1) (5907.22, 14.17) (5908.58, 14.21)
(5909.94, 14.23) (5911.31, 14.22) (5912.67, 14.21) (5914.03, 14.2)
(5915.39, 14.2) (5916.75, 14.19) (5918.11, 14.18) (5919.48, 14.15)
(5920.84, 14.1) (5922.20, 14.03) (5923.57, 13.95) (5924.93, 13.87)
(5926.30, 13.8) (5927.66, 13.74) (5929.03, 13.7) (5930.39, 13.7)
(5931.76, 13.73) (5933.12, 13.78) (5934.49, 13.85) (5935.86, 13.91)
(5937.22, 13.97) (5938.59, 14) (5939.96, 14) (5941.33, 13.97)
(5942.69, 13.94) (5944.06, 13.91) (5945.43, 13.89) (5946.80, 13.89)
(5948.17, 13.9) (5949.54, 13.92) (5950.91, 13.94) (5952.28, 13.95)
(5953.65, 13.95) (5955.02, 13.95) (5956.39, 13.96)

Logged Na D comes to 2.5 angstroms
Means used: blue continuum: 14.4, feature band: 13.1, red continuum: 13.9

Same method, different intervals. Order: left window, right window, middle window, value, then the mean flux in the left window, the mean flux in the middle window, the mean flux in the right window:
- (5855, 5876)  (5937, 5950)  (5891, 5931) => 1.3 angstroms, 14.2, 13.6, 13.9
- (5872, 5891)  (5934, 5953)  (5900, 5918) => -0.5 angstroms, 13.4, 14.1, 13.9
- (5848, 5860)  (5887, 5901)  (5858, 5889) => -1.7 angstroms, 14.1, 13.9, 12.3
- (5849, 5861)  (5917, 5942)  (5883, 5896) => 1.6 angstroms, 14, 12.2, 13.9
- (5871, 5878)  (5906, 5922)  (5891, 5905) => 1.4 angstroms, 14.3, 12.8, 14.2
